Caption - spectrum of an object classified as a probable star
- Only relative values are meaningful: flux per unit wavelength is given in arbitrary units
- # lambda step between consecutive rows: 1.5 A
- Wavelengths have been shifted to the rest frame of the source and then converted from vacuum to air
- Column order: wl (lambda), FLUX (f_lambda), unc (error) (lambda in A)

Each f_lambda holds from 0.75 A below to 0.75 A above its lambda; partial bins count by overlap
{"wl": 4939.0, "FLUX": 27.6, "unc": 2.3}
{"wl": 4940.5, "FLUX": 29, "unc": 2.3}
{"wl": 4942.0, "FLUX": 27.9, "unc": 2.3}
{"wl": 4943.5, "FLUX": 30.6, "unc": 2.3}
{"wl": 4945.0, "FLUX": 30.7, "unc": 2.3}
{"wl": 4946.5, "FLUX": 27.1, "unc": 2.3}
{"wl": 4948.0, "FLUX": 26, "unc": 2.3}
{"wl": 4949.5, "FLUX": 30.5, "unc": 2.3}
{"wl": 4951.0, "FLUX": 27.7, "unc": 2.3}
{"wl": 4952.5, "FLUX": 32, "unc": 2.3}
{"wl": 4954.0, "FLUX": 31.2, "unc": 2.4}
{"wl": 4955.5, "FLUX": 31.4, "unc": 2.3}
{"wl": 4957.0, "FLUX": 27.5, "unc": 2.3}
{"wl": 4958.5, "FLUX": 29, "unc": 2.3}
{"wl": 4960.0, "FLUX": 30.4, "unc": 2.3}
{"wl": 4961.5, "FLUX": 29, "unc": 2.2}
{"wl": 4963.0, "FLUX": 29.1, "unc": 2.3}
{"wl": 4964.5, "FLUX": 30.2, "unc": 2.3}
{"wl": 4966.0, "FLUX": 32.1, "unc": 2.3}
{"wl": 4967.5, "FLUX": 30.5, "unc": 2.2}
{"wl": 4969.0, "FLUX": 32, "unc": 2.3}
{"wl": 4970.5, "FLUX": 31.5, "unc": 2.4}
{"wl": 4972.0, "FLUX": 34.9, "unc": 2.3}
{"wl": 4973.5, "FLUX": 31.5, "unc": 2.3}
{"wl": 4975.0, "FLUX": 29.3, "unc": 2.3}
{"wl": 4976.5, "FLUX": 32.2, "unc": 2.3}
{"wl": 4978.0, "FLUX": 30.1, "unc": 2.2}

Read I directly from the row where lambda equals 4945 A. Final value 30.7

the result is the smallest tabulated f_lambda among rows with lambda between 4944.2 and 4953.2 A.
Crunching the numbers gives 26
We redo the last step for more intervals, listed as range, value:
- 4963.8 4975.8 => 29.3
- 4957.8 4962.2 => 29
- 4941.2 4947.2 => 27.1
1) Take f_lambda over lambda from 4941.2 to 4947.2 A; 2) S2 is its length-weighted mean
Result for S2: 29.1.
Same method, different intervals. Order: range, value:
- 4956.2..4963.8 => 29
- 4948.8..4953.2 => 30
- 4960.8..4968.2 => 30.2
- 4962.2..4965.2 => 29.6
